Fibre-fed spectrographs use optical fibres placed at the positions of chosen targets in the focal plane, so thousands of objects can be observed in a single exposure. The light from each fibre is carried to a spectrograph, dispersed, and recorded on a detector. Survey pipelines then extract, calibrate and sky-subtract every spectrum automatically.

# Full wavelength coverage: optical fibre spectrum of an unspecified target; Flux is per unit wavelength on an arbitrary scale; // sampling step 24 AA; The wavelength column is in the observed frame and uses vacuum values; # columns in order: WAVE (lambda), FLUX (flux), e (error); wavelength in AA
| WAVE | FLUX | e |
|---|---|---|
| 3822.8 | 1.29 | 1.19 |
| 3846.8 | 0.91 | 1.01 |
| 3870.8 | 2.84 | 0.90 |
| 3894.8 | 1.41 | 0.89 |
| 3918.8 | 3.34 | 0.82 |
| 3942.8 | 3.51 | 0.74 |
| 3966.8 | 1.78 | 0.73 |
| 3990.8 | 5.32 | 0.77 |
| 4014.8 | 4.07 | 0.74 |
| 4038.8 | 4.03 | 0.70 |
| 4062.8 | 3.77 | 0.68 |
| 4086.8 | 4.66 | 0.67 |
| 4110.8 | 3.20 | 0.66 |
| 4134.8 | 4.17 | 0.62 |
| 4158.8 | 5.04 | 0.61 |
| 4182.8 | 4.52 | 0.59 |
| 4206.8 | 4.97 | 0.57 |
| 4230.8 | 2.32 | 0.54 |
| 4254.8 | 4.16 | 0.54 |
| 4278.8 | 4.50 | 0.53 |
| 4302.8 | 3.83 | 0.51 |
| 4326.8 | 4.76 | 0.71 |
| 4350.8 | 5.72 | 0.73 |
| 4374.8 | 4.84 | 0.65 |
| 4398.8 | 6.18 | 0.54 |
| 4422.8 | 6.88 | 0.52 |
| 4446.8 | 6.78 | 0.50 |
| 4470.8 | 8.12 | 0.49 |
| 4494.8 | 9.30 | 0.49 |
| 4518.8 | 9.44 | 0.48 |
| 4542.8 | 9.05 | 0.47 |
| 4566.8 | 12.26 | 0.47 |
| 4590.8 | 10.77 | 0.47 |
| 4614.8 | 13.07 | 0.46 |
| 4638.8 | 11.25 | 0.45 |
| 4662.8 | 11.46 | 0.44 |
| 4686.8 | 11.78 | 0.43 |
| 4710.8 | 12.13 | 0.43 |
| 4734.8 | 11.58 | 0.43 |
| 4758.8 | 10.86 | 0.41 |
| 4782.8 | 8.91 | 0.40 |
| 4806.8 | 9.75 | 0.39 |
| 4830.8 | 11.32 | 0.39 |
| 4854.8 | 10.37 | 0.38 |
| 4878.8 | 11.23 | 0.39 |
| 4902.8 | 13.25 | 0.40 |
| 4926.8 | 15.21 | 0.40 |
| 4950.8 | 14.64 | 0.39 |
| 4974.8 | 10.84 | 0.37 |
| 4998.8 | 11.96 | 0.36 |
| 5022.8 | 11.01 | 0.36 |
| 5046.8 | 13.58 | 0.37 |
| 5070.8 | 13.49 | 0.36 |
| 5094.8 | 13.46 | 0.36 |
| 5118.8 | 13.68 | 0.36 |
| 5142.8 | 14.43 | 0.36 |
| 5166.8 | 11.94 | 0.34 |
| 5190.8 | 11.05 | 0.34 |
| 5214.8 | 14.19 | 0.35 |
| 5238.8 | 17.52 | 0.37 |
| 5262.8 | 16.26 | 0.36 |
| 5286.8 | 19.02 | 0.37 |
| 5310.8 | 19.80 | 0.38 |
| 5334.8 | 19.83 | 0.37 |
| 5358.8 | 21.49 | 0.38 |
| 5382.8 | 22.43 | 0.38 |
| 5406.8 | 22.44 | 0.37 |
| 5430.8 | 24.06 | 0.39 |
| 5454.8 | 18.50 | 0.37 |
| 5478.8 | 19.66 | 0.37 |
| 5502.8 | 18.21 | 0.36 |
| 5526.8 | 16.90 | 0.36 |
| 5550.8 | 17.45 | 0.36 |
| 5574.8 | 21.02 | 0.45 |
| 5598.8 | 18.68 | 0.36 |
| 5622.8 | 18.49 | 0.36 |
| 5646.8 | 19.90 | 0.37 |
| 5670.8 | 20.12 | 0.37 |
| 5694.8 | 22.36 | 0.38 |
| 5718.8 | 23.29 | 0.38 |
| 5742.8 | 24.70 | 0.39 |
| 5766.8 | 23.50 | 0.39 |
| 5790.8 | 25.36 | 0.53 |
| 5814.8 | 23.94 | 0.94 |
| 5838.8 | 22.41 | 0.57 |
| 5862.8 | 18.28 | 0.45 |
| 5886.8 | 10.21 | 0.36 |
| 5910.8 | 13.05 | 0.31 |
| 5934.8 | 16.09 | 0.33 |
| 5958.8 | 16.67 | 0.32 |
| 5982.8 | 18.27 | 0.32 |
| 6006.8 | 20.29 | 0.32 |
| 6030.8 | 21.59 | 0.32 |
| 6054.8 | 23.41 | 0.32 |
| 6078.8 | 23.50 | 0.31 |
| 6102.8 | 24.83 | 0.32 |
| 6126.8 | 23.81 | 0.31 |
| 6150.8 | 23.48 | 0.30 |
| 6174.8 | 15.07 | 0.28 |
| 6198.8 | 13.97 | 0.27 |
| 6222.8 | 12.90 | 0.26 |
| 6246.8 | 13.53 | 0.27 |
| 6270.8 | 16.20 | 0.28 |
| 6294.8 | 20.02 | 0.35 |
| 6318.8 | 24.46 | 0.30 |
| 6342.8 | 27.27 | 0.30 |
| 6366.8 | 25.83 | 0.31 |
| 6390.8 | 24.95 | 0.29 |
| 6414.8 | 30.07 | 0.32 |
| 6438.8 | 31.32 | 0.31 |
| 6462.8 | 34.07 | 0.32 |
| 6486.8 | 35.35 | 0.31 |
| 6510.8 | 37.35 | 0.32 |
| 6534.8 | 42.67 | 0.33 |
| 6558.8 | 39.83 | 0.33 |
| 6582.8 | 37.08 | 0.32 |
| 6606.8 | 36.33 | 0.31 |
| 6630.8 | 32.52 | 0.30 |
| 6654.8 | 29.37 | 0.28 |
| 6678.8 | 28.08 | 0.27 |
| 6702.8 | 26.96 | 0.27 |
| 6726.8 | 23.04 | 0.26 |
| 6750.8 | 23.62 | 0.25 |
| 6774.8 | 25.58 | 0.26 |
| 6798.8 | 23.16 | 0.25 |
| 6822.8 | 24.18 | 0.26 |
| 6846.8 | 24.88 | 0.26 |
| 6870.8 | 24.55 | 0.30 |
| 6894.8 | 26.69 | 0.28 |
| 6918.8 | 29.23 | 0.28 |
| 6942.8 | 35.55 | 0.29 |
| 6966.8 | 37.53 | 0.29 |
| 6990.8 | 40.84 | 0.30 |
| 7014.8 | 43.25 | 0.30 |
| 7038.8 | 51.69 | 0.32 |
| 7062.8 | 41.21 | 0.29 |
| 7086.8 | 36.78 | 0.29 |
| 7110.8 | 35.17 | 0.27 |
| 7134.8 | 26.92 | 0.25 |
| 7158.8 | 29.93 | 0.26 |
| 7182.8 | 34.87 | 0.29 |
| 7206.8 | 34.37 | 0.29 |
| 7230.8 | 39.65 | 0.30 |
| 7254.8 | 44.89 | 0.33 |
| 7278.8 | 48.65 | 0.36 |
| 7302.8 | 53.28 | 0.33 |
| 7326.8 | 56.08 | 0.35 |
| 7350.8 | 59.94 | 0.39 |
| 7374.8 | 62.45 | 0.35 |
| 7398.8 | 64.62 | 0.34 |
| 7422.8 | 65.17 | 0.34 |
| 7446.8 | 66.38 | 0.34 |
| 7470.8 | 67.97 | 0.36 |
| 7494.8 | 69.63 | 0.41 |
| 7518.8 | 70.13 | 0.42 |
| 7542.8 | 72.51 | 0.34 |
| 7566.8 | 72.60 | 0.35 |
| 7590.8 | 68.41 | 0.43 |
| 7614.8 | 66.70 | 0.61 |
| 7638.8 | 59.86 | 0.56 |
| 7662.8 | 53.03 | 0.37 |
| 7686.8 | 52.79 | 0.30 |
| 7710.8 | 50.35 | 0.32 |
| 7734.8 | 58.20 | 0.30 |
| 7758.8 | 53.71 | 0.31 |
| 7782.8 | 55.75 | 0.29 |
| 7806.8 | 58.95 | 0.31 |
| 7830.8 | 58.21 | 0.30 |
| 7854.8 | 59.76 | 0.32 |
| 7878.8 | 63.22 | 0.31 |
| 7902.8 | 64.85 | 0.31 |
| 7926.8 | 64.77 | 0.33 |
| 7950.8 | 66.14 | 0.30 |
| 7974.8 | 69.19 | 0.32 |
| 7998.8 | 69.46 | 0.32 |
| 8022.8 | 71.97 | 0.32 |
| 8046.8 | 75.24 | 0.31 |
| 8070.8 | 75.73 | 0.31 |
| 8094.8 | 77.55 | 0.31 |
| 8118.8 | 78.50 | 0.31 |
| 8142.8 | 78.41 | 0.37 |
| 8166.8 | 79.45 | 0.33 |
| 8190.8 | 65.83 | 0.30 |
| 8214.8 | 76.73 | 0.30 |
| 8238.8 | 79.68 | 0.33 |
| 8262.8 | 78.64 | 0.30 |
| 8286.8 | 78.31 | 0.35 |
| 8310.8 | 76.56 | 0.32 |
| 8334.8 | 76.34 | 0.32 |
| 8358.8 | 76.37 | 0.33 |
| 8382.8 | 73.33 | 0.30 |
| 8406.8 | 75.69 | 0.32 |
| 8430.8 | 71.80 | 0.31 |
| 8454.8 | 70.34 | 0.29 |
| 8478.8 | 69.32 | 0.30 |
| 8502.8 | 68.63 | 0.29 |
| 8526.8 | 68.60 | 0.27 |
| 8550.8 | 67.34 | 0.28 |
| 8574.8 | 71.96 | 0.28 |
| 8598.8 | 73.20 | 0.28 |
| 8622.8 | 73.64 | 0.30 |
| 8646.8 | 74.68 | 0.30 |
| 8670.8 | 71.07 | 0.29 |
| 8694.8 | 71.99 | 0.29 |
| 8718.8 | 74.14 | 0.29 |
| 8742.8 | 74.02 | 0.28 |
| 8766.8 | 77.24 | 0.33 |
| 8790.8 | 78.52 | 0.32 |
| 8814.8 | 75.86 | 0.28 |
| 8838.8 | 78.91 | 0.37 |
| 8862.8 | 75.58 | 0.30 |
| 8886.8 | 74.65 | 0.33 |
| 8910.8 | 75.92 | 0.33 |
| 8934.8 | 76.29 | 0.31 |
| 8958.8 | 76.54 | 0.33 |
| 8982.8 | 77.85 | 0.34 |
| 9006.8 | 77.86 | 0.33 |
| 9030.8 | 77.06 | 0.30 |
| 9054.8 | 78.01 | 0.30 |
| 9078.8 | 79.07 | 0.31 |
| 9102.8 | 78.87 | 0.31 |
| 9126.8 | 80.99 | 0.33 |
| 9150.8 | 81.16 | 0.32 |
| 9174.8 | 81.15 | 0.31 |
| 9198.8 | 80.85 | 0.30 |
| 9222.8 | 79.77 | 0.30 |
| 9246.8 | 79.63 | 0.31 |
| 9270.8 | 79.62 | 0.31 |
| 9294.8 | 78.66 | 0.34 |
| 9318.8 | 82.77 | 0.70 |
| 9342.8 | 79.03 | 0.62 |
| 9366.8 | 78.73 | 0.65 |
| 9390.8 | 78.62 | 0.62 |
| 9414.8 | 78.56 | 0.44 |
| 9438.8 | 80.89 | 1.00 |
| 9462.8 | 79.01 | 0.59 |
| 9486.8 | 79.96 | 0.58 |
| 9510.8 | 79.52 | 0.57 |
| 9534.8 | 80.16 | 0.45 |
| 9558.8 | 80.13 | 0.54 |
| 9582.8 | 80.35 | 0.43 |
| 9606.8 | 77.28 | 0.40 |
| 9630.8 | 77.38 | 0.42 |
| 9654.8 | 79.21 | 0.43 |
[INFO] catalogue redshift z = 0.00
